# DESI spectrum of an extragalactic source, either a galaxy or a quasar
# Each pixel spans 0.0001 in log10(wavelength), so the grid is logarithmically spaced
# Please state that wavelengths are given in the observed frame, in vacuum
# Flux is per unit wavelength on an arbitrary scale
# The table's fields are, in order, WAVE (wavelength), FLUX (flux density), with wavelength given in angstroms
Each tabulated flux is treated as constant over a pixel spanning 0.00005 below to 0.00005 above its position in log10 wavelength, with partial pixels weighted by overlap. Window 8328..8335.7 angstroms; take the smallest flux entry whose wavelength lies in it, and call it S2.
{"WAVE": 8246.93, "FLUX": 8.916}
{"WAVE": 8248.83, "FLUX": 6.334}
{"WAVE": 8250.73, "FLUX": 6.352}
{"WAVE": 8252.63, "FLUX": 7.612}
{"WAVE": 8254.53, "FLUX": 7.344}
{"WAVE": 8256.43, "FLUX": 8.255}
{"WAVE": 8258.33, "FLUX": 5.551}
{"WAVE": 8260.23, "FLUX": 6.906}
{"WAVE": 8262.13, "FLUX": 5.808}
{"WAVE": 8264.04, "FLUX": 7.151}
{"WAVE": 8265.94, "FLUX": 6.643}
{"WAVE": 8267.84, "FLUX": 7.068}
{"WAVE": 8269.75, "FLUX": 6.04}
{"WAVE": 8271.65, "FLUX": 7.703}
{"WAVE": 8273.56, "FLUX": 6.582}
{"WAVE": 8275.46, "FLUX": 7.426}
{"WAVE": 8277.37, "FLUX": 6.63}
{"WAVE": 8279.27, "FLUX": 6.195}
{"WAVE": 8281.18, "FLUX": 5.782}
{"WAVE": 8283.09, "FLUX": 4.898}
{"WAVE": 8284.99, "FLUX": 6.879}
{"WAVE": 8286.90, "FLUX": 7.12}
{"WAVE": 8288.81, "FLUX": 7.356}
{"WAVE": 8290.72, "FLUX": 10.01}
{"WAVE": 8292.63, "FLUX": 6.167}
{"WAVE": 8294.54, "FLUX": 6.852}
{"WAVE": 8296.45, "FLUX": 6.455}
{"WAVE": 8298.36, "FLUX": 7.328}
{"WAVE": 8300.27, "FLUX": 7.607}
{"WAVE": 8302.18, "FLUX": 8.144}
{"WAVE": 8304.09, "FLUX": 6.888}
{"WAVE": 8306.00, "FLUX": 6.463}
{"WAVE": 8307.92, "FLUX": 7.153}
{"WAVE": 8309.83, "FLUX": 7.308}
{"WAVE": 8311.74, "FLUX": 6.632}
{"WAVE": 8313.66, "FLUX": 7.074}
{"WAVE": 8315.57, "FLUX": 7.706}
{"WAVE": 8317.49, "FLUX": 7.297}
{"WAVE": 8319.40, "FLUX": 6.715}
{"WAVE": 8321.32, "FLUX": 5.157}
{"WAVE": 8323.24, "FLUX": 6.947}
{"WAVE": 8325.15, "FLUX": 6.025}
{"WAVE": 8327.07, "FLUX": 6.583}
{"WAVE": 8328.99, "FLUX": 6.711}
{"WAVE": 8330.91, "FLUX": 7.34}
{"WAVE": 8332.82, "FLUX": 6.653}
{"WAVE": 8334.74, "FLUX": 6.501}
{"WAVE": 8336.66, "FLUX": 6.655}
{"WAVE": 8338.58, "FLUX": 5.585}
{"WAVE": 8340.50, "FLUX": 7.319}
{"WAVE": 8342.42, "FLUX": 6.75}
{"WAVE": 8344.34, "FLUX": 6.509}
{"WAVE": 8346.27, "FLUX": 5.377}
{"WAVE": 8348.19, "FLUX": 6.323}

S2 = 6.501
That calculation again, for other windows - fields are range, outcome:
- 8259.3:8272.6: 5.808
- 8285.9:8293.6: 6.167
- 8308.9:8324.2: 5.157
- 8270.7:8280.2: 6.195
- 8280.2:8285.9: 4.898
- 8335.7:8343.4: 5.585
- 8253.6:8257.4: 7.344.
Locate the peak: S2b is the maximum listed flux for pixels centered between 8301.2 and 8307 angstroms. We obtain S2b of 8.144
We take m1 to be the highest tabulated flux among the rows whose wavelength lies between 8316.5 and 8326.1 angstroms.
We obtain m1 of 7.297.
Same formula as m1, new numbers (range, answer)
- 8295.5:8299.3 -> 7.328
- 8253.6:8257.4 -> 8.255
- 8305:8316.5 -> 7.706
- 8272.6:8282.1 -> 7.426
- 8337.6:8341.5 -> 7.319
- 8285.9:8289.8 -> 7.356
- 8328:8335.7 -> 7.34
